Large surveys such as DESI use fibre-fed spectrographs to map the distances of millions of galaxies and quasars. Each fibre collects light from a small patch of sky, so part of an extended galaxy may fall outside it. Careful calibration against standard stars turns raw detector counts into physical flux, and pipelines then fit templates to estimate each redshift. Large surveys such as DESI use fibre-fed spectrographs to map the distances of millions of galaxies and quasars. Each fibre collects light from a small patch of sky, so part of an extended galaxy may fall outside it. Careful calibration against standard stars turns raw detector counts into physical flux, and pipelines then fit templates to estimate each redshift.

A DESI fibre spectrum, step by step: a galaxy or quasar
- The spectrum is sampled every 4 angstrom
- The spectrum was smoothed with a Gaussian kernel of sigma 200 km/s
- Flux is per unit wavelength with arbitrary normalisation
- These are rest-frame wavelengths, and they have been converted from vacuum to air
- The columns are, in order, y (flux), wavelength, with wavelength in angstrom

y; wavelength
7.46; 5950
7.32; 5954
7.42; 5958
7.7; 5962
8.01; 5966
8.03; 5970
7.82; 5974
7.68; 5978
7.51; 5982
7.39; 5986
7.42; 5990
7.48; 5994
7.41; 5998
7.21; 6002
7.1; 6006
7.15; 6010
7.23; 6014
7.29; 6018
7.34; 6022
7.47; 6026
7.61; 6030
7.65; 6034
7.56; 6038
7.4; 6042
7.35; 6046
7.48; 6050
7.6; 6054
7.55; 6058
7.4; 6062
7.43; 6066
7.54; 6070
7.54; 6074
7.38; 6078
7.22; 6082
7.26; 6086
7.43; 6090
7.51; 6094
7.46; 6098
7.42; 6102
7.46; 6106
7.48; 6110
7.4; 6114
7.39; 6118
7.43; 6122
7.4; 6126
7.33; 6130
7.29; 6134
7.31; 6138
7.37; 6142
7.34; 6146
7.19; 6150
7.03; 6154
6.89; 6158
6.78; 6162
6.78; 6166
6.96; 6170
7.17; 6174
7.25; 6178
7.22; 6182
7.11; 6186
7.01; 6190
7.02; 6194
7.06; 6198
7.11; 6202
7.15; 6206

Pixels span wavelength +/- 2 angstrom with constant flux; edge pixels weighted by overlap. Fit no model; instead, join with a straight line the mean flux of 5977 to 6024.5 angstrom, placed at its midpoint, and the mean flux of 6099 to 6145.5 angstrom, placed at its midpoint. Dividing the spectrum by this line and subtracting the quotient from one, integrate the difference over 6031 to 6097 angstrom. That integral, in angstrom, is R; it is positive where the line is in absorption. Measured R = -0.8 angstrom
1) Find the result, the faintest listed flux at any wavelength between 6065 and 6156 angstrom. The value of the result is 7.03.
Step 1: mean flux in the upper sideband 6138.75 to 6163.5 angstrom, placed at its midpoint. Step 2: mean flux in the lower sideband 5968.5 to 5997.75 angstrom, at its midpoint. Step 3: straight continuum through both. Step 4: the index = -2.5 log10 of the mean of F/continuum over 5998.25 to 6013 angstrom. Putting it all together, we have 0.05 mag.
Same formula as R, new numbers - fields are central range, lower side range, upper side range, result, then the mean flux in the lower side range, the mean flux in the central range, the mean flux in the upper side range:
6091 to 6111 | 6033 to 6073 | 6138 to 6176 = -0.5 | 7.49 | 7.46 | 7.07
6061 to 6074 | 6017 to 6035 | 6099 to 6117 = 0.0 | 7.47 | 7.47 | 7.44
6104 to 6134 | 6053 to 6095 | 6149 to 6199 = -0.6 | 7.44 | 7.4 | 7.03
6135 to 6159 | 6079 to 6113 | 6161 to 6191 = -0.1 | 7.4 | 7.21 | 7.04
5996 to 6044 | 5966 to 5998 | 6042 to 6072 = 1.2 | 7.63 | 7.37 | 7.47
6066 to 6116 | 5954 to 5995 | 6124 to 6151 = -0.1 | 7.63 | 7.43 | 7.32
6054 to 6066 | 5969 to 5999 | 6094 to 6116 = 0.0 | 7.58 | 7.49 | 7.45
